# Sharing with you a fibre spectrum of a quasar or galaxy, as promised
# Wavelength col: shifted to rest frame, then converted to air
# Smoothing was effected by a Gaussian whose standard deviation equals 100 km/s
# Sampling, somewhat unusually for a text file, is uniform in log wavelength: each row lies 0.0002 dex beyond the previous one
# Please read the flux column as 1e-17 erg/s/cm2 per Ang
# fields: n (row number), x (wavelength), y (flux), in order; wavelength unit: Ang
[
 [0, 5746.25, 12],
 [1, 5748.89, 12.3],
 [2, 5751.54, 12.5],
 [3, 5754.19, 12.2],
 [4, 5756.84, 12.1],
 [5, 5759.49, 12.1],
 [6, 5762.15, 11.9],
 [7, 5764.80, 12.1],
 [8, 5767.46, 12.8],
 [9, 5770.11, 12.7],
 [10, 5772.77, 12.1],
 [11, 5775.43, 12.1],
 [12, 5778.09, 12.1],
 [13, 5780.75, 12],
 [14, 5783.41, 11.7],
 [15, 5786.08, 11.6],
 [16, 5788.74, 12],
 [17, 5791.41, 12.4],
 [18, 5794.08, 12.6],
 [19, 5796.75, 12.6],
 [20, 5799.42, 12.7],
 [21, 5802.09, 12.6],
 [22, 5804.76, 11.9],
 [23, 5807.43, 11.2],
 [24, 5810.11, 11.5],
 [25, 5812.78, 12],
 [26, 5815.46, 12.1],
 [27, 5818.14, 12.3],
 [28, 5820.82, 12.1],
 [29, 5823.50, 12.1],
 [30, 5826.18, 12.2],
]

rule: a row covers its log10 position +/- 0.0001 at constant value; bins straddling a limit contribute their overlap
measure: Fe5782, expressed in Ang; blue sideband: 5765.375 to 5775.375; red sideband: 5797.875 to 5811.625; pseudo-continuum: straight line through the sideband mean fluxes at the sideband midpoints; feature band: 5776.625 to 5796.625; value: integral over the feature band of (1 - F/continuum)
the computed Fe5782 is 0.2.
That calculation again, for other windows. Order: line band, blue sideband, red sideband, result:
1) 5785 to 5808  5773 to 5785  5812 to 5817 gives -0.4 Ang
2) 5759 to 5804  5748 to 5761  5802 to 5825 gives -0.5 Ang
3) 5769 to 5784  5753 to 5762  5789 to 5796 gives 0.2 Ang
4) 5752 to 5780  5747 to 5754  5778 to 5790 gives -0.2 Ang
